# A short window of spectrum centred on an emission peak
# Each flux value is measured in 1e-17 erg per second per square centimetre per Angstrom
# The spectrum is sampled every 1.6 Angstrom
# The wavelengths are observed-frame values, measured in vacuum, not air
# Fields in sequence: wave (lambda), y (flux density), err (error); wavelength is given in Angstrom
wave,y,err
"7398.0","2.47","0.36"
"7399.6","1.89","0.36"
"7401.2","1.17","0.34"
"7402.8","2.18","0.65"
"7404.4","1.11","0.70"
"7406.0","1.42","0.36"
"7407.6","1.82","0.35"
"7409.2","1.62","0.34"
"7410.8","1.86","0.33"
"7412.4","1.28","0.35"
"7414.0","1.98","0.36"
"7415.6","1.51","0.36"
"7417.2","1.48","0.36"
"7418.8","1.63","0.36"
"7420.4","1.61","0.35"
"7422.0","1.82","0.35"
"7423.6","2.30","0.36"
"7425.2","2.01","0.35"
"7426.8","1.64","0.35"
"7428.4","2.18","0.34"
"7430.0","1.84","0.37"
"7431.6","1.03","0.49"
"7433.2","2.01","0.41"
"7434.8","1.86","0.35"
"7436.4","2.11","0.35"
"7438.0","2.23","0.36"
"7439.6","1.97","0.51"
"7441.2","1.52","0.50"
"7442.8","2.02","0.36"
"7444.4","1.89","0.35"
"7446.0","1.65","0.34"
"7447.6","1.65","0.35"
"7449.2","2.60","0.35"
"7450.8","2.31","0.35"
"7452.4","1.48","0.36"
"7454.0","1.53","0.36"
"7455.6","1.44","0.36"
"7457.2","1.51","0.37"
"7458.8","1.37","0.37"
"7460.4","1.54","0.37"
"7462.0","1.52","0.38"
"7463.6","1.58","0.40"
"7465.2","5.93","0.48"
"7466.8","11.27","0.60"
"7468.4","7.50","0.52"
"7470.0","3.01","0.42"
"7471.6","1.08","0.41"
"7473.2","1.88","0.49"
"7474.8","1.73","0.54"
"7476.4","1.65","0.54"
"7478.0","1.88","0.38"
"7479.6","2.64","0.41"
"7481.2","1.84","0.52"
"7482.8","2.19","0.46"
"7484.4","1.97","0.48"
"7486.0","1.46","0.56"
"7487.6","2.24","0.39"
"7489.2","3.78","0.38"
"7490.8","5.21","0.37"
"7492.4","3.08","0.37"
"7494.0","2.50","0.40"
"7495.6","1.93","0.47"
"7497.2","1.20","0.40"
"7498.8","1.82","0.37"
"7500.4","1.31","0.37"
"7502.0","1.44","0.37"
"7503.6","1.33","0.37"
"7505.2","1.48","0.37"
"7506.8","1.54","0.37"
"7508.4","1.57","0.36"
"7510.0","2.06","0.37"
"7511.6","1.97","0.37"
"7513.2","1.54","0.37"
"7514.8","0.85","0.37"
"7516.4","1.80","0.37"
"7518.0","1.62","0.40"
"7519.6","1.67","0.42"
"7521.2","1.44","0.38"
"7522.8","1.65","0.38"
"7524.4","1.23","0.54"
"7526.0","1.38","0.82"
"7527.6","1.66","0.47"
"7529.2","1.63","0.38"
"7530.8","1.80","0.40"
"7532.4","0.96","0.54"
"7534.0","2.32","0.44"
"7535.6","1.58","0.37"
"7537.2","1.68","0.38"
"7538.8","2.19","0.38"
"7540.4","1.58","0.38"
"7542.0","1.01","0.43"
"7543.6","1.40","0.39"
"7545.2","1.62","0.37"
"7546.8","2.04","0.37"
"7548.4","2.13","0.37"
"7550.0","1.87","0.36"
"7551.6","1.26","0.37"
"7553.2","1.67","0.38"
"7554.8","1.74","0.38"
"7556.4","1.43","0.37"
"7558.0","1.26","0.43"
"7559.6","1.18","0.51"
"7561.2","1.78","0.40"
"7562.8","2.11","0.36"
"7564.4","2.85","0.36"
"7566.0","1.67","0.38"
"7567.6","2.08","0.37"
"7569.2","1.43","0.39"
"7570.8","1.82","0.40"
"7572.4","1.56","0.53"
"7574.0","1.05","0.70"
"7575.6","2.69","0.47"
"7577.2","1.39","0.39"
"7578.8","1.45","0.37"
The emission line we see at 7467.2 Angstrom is H-alpha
